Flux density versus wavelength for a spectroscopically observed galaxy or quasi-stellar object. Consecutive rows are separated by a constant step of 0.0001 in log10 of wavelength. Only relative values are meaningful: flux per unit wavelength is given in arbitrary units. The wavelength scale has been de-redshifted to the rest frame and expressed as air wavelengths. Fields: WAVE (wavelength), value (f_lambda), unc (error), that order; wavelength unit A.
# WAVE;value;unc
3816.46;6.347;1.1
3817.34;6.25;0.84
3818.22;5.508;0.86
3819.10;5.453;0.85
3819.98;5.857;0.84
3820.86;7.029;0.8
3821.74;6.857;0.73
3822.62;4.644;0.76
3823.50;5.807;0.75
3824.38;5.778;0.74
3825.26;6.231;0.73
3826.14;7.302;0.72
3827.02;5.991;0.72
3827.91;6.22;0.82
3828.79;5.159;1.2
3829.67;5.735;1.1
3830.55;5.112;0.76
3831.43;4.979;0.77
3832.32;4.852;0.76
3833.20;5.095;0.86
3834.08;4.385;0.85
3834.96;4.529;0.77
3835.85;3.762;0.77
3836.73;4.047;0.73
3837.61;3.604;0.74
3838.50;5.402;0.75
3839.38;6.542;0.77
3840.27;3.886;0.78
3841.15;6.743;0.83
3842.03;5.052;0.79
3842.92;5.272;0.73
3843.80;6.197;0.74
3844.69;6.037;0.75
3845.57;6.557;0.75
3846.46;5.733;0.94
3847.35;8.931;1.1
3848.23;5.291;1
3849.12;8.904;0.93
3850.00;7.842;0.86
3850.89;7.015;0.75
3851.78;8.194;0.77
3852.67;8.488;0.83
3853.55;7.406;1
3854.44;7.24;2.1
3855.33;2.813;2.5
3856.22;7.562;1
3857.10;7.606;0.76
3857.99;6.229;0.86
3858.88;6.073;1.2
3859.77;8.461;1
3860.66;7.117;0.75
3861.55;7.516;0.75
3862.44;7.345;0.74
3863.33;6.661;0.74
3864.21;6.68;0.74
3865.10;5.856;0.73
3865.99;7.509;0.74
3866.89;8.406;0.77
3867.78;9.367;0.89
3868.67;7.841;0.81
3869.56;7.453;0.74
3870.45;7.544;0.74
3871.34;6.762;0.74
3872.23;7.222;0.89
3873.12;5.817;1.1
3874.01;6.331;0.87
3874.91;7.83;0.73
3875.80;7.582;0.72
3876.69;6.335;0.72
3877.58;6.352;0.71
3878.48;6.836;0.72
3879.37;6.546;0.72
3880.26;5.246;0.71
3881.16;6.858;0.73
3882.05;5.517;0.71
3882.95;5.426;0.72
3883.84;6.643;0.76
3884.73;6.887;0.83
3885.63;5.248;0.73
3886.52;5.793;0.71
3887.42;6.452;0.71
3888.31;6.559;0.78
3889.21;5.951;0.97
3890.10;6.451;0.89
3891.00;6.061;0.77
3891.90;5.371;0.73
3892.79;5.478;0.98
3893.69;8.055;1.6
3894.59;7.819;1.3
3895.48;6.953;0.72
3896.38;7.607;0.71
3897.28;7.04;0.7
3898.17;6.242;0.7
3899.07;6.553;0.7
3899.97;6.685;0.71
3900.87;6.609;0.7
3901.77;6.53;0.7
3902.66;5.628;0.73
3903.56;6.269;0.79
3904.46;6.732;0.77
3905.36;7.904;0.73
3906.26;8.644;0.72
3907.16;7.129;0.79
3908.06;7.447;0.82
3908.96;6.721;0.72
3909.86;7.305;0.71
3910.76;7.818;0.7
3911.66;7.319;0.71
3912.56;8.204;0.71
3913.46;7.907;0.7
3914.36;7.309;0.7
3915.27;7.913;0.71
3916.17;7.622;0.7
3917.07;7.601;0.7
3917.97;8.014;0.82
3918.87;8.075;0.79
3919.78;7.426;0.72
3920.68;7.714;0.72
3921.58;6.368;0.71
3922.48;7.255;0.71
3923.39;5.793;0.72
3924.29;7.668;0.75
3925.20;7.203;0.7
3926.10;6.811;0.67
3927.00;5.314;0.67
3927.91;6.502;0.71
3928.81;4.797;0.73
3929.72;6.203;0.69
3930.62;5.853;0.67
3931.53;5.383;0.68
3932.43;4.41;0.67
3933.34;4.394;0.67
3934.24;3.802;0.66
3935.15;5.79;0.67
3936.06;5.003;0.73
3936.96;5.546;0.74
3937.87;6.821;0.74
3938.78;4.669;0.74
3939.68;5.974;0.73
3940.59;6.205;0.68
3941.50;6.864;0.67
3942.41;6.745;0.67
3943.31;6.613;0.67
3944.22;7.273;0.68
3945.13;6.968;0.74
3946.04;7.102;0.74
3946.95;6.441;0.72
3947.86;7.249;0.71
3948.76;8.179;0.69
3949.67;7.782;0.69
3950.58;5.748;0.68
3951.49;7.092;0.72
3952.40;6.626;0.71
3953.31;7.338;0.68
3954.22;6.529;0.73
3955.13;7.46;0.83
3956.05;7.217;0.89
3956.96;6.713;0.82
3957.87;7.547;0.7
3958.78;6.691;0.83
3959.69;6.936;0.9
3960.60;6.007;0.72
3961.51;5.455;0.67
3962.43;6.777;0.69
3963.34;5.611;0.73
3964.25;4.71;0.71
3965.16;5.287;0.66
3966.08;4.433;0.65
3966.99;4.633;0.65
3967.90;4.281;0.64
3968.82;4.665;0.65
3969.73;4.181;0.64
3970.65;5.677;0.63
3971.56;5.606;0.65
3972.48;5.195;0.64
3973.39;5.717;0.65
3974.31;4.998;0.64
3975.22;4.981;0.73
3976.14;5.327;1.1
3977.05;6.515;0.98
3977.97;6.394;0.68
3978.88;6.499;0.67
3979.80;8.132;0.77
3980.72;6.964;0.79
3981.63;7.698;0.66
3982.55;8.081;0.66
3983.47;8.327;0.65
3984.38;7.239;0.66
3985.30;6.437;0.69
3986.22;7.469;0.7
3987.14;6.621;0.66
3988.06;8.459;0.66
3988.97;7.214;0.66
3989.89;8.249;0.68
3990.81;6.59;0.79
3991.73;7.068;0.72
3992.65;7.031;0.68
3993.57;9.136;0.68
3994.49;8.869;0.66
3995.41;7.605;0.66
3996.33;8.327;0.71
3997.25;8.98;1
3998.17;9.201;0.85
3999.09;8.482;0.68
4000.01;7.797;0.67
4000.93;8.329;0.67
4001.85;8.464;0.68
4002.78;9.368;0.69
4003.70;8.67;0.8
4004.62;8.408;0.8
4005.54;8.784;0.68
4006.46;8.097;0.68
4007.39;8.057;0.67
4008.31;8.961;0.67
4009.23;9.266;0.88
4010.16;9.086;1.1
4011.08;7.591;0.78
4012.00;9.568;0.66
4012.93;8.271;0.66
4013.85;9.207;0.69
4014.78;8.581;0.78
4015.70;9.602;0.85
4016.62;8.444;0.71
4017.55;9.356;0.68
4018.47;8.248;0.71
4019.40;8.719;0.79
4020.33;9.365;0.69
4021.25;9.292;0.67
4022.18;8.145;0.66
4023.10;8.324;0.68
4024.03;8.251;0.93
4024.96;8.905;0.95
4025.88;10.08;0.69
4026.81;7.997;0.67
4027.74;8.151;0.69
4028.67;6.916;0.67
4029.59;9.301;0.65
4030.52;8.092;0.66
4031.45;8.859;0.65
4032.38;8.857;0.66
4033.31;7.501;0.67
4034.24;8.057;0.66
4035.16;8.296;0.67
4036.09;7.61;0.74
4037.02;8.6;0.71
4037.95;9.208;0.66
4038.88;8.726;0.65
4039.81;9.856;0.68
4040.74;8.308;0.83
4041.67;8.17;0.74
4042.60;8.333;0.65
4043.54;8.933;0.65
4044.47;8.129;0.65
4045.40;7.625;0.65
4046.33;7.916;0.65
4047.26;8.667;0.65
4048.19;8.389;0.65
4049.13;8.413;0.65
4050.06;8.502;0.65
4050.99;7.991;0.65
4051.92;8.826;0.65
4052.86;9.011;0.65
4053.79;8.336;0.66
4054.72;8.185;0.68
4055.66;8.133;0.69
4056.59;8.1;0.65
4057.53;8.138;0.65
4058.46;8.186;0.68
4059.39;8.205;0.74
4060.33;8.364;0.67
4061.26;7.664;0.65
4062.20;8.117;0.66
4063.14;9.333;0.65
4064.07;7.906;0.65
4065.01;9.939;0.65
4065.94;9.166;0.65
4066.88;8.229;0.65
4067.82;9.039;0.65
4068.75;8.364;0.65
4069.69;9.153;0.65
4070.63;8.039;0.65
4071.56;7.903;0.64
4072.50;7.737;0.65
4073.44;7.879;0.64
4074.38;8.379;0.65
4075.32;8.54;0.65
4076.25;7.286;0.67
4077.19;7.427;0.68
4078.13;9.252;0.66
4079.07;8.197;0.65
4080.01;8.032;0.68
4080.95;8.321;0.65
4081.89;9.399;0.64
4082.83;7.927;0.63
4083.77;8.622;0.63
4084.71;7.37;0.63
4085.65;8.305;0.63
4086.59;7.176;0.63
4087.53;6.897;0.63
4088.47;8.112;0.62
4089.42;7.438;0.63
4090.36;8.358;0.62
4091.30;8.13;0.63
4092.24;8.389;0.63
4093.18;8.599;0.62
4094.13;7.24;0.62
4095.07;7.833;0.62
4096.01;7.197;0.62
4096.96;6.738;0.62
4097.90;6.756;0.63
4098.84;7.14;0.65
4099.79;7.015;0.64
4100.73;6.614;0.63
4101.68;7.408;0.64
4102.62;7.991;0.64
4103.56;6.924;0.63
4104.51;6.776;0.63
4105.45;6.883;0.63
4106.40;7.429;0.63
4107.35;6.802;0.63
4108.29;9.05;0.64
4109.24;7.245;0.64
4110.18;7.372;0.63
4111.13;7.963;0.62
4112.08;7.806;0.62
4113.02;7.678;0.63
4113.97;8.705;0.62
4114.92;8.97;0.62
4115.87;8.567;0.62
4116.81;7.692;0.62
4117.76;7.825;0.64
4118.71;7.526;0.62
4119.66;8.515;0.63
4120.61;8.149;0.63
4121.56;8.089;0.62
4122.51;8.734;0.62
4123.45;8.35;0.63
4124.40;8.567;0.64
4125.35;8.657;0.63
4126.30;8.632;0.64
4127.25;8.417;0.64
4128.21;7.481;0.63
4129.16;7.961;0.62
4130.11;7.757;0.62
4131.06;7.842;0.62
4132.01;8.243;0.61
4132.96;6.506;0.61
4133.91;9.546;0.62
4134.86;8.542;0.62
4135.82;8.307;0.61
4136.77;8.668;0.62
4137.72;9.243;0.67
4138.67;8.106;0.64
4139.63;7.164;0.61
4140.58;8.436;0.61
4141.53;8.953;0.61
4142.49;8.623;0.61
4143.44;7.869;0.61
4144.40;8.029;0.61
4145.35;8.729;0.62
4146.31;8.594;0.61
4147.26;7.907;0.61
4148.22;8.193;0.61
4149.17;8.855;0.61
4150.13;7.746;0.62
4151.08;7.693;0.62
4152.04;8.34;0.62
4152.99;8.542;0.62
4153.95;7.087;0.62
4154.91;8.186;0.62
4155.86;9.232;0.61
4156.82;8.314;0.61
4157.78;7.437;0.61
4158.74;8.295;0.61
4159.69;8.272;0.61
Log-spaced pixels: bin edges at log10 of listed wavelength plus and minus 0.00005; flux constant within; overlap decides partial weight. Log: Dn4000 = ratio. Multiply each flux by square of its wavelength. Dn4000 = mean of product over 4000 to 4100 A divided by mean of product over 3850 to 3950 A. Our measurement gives 1.3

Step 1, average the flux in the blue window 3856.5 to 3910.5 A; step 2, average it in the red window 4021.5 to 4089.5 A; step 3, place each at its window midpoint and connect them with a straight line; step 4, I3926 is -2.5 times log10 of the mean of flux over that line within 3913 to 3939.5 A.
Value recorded 0.13 mag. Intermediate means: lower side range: 6.82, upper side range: 8.33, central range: 6.38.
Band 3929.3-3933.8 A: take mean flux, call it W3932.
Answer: 5.25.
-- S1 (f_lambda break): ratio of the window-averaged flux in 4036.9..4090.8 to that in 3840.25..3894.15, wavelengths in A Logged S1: 1.24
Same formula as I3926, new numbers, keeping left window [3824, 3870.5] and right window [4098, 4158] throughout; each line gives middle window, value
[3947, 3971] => 0.14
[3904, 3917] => -0.13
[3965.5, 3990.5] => 0.14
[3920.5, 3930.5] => 0.06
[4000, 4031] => -0.18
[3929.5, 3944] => 0.21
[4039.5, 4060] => -0.11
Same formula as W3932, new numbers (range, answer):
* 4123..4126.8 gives 8.55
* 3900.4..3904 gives 6.27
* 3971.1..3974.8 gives 5.38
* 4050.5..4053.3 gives 8.6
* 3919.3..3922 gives 7.18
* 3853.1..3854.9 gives 7.31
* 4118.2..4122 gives 8.06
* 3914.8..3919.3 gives 7.84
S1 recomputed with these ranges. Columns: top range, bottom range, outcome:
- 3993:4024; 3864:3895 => 1.30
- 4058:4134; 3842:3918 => 1.16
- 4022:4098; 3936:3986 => 1.31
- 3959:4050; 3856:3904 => 1.14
